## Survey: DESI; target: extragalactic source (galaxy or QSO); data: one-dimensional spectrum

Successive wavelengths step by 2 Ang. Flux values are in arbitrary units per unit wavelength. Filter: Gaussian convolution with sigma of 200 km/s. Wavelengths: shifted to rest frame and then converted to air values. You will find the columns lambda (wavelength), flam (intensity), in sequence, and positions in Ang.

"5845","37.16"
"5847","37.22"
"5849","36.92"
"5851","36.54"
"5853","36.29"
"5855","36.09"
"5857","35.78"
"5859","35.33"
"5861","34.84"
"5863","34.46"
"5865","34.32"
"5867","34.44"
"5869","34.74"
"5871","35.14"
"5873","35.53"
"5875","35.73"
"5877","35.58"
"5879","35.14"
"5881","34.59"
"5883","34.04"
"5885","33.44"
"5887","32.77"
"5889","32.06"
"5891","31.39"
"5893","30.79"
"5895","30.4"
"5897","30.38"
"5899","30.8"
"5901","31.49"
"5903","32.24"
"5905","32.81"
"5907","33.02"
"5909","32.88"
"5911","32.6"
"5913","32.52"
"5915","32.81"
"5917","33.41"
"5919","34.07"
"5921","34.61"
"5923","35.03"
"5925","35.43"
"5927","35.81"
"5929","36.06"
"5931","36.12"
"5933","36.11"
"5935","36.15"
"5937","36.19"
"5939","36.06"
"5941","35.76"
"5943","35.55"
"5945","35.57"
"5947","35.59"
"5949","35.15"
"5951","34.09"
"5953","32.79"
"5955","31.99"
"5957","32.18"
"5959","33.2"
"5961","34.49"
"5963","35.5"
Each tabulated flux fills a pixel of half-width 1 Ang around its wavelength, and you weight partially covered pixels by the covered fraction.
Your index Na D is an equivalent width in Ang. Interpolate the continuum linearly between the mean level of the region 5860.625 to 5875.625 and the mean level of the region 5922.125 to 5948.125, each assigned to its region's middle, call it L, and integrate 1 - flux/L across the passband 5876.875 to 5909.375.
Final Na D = 2.5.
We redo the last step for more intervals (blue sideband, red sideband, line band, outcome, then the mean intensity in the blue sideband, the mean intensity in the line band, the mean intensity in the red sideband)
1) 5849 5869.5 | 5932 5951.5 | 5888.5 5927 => 3.1 Ang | 35.4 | 32.7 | 35.7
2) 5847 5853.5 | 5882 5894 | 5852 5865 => 0.1 Ang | 36.7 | 35.4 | 32.4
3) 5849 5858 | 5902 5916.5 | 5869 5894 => 0.4 Ang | 36.3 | 33.9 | 32.7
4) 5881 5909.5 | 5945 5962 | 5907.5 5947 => -2.2 Ang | 32.1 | 34.9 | 33.8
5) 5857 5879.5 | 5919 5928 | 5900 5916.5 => 1.2 Ang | 35.1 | 32.6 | 35.1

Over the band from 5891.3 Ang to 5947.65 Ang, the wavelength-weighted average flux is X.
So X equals 33.9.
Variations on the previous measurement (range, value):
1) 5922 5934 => 35.8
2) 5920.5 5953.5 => 35.5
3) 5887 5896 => 31.3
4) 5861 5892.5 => 34.2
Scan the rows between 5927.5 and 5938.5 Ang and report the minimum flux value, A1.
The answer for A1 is 36.06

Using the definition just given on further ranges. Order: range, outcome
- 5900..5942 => 31.49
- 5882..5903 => 30.38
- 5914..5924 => 32.81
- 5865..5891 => 31.39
